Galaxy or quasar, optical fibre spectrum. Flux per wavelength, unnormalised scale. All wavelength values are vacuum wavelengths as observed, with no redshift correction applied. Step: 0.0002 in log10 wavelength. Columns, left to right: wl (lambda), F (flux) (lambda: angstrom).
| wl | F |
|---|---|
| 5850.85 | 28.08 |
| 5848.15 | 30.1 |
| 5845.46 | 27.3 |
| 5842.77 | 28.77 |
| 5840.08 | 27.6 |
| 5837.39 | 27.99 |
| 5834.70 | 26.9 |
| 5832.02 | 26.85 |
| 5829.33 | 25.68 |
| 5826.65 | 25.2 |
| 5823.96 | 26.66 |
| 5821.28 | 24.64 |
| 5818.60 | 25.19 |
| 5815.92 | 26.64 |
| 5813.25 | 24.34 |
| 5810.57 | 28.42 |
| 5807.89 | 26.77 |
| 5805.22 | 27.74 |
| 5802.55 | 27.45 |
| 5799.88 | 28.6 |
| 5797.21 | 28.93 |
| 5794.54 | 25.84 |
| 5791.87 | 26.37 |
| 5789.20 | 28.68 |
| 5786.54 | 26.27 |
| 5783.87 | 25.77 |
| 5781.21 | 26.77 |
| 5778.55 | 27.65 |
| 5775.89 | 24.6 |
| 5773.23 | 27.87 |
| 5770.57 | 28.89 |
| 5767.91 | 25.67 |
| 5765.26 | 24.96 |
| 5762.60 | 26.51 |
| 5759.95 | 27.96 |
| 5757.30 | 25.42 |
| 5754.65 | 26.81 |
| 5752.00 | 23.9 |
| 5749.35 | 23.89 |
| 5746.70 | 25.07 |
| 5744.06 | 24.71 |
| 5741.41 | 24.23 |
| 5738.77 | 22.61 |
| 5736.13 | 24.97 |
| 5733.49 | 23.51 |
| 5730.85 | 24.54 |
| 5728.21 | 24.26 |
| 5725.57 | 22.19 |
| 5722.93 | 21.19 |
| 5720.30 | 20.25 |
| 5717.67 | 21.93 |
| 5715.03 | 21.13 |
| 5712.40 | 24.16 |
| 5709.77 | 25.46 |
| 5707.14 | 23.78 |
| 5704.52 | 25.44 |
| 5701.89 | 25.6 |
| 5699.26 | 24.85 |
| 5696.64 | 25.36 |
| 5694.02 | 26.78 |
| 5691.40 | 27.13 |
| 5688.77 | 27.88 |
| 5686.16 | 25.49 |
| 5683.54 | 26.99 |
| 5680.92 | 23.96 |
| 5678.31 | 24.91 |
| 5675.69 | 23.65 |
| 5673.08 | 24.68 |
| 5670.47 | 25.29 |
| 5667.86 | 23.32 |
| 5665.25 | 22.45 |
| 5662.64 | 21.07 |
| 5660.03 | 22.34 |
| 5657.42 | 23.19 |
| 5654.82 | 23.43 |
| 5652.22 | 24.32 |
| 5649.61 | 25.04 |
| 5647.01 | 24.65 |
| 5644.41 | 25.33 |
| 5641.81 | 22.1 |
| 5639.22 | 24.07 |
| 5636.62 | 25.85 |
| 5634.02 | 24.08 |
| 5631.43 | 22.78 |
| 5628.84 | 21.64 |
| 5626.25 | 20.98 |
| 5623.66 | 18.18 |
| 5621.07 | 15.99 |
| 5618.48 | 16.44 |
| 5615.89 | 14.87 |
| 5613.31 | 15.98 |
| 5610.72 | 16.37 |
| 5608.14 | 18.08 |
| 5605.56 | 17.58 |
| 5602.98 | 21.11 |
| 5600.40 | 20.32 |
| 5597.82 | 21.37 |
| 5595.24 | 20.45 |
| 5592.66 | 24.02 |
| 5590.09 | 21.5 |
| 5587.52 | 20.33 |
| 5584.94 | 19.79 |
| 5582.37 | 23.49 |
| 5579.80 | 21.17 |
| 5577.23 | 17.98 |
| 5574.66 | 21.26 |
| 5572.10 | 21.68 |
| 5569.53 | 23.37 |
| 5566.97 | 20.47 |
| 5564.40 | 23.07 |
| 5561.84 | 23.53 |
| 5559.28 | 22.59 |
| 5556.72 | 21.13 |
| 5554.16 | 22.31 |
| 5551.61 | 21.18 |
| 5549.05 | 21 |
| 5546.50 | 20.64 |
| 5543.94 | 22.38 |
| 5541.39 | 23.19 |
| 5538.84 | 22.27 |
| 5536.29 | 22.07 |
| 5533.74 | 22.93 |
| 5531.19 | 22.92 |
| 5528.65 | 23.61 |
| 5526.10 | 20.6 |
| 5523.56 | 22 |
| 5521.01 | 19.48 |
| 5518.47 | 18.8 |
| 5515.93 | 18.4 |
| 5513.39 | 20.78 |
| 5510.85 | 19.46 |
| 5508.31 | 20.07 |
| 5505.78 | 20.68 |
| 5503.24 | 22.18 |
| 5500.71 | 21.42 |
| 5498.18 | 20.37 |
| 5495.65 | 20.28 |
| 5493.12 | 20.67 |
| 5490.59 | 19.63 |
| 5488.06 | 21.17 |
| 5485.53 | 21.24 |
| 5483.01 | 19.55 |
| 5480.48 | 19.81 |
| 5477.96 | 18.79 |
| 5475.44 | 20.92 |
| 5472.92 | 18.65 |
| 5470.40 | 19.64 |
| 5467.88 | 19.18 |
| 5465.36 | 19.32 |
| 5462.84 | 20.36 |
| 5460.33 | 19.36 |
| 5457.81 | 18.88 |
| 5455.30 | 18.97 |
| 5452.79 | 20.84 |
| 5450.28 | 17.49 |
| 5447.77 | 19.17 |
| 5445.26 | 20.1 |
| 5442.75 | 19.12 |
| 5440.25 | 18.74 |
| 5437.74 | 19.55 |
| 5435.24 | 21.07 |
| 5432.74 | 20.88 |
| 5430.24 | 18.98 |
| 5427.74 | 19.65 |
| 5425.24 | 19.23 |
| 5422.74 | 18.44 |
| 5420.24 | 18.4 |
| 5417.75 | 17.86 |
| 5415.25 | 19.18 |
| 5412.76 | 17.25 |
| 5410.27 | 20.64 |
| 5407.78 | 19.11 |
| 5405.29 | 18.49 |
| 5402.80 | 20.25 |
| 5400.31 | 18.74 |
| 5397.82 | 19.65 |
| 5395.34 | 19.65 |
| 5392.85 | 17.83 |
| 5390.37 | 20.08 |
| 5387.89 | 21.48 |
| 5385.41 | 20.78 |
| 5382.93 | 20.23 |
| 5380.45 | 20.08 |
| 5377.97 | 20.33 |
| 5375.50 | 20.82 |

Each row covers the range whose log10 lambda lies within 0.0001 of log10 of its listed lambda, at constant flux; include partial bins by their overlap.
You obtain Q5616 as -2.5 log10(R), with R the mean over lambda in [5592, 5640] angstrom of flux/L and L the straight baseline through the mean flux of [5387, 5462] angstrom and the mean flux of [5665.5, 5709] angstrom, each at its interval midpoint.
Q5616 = 0.187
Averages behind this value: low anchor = 19.3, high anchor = 25.3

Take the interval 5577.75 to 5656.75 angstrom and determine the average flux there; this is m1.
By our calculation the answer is 21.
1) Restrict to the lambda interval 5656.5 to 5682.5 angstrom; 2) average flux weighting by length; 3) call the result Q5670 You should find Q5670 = 23.5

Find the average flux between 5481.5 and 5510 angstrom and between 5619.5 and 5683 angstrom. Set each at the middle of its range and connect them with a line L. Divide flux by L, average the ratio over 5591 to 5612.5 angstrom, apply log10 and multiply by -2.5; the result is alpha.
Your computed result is 0.13 mag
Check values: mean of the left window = 20.6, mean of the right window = 23.1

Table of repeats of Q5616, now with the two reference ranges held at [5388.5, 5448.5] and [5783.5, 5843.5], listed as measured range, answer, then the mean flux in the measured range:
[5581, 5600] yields 0.053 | 21.5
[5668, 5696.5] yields -0.054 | 25.6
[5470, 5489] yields 0.026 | 20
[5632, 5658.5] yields -0.026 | 24.2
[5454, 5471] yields 0.041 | 19.4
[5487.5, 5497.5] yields 0.017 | 20.4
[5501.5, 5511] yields 0.009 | 20.8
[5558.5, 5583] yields 0.019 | 21.8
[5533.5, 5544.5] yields -0.048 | 22.6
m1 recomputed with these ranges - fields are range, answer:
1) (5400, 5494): 19.5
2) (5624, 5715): 24.2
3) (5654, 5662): 22.8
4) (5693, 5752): 23.9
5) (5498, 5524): 20.3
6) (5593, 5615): 19.1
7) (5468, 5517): 20.2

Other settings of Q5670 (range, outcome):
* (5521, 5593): 21.8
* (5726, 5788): 25.5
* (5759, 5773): 26.8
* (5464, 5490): 19.8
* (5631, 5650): 24.3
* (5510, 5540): 21.1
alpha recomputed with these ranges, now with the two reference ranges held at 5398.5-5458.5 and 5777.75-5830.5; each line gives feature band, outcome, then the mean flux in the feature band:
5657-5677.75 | 0.03 mag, 23.3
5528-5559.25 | -0.03 mag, 22.1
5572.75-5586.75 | 0.07 mag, 20.8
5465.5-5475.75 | 0.03 mag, 19.4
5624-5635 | 0.06 mag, 22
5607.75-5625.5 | 0.35 mag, 16.6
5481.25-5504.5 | -0.01 mag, 20.7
